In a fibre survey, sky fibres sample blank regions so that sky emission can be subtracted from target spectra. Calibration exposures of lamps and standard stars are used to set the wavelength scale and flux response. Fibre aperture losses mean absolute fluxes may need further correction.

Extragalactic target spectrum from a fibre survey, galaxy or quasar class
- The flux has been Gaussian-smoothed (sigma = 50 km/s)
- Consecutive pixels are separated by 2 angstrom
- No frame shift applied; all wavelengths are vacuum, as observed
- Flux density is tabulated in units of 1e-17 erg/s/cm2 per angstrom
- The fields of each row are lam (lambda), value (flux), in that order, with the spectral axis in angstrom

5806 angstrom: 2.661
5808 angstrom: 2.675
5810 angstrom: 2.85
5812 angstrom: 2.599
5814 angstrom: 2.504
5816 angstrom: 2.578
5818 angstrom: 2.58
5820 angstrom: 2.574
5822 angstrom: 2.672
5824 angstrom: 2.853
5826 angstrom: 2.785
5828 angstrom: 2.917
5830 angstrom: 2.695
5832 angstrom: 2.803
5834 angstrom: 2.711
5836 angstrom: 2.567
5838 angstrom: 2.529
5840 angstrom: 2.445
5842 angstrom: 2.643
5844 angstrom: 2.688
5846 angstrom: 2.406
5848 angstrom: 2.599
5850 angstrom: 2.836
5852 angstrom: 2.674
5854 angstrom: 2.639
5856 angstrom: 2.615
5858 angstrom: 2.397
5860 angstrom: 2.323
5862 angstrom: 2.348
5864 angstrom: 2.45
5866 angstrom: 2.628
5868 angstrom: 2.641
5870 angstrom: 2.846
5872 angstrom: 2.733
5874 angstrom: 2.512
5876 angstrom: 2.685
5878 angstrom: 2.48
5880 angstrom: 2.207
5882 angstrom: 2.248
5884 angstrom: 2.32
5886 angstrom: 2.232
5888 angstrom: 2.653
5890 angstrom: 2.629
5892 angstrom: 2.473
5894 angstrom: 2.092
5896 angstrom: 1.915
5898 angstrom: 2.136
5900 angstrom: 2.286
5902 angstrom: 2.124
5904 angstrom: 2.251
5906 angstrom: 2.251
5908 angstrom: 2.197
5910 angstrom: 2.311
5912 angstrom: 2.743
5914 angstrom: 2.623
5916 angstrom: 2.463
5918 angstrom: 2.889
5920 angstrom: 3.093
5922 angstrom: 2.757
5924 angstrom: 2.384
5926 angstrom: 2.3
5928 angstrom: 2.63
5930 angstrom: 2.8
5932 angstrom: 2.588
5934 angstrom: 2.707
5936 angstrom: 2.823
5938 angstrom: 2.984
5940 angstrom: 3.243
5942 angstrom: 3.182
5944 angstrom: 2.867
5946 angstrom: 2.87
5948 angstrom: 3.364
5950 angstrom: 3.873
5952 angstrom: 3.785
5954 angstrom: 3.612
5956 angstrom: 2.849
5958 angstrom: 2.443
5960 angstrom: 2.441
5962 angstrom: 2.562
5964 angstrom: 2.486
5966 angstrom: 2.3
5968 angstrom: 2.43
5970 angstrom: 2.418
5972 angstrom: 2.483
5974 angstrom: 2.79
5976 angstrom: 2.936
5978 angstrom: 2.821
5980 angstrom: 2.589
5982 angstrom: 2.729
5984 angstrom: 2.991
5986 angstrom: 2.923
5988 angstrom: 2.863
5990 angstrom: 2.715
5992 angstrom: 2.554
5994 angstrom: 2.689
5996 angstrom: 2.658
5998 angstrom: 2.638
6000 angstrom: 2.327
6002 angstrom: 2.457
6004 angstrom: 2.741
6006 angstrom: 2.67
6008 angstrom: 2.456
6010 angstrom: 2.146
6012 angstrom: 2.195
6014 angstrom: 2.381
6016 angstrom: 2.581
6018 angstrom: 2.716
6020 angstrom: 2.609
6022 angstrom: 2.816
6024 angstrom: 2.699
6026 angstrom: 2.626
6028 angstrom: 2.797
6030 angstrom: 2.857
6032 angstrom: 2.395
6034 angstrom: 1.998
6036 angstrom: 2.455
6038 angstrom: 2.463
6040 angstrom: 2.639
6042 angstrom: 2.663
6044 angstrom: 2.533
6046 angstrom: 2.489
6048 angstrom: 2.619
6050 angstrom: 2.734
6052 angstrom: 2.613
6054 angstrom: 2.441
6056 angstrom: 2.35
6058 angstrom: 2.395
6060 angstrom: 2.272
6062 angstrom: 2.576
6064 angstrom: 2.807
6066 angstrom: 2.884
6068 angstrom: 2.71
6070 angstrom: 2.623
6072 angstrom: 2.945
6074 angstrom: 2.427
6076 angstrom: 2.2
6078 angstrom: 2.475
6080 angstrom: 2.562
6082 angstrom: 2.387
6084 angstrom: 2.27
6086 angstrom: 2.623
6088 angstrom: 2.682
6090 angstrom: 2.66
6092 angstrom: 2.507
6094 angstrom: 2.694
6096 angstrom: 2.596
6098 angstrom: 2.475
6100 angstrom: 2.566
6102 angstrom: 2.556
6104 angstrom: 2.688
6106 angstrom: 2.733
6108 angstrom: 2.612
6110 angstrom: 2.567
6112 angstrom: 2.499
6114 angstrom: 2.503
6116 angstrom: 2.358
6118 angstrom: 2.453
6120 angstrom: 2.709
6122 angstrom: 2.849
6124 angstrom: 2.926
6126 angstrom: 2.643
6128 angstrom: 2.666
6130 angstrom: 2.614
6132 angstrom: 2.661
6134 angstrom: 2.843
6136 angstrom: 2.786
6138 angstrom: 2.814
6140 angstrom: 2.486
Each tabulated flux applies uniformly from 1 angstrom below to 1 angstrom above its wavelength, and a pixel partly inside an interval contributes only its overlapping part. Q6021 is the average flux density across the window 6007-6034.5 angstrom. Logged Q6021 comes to 2.53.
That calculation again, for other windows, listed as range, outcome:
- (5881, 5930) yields 2.42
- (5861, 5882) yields 2.54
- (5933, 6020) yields 2.75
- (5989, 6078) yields 2.56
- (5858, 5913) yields 2.4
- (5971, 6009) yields 2.69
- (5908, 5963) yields 2.85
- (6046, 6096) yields 2.56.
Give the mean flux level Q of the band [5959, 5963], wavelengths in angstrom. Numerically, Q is 2.5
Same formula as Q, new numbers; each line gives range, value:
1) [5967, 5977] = 2.61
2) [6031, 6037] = 2.28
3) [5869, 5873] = 2.79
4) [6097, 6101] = 2.52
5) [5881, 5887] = 2.27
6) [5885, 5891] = 2.5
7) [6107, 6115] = 2.55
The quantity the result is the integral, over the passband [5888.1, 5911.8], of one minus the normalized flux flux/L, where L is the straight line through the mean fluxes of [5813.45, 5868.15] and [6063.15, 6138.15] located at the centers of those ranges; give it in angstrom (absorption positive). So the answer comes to 3.1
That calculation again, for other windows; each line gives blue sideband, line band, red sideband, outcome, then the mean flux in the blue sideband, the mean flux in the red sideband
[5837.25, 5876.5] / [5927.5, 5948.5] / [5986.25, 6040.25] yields -2.8 angstrom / 2.58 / 2.56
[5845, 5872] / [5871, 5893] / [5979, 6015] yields 0.9 angstrom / 2.58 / 2.6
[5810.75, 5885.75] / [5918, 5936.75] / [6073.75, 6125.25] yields -0.8 angstrom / 2.58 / 2.56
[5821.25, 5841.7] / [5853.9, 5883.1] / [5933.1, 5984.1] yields 2.5 angstrom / 2.7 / 2.87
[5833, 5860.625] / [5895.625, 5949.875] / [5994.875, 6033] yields -1.6 angstrom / 2.58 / 2.57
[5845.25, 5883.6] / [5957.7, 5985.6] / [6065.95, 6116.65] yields -0.7 angstrom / 2.54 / 2.56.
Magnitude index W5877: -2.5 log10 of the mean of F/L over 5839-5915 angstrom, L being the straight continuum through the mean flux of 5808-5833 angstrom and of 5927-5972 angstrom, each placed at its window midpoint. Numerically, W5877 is 0.13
